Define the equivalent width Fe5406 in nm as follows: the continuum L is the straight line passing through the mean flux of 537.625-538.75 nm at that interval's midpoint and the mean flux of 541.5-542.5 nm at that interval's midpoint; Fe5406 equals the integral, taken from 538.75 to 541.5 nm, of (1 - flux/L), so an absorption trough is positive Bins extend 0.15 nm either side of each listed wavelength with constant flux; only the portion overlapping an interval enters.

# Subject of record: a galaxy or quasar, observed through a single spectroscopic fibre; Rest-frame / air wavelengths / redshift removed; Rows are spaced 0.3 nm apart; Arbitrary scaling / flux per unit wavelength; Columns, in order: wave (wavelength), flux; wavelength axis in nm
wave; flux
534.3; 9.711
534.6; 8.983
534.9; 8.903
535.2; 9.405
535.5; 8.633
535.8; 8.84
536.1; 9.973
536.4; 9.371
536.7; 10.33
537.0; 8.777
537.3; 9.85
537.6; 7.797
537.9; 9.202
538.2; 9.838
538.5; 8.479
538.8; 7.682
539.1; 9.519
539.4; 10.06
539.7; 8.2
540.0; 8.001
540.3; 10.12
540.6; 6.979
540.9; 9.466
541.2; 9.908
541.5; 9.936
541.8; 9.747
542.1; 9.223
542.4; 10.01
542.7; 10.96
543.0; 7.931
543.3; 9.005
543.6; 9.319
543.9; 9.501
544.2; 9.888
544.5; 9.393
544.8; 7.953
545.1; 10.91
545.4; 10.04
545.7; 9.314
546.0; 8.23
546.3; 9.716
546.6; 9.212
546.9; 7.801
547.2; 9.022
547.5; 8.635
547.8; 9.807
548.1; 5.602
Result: 0.09 nm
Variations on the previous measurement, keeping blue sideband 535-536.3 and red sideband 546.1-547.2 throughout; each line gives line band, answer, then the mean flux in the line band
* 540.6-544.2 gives -0.18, 9.45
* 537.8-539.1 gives 0.04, 8.87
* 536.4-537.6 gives -0.03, 9.39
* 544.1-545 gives -0.02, 9.13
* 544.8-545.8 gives -0.10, 9.81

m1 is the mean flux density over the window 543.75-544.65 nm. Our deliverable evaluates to 9.59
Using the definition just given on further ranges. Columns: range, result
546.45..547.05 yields 8.51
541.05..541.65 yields 9.92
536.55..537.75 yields 9.19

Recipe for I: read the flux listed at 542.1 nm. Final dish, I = 9.223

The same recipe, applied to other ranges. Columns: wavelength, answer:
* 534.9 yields 8.903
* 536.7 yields 10.33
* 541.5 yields 9.936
